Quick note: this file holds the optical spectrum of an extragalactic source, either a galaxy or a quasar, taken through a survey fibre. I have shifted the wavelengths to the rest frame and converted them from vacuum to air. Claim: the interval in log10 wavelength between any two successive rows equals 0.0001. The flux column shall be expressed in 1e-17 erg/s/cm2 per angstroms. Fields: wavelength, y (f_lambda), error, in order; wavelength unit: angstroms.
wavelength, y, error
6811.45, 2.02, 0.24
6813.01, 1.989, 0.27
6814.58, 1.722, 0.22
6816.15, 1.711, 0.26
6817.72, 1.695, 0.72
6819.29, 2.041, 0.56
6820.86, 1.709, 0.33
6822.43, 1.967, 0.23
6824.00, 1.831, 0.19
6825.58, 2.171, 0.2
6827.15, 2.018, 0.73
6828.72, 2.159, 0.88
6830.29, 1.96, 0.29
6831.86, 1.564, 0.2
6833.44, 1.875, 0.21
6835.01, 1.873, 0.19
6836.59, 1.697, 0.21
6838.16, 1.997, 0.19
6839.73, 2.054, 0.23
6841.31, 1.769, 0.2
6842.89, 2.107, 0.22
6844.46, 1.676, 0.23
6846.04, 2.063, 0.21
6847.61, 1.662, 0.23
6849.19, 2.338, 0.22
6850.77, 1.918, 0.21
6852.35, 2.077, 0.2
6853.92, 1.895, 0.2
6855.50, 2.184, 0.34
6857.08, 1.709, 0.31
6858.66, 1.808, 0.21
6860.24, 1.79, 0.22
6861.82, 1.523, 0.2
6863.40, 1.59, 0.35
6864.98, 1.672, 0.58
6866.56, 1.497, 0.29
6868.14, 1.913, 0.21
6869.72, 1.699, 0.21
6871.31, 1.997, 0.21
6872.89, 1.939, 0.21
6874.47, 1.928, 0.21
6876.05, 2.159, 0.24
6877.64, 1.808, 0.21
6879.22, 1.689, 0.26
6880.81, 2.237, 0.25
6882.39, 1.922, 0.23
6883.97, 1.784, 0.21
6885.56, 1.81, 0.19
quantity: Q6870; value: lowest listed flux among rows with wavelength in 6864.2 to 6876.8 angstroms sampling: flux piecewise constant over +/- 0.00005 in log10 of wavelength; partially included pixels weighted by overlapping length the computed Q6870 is 1.497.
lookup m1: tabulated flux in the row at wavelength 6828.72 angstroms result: 2.159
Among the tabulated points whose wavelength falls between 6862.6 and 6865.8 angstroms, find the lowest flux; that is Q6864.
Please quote 1.59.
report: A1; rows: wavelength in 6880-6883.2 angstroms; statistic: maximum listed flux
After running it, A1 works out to 2.237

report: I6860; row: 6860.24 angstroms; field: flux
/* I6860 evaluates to 1.79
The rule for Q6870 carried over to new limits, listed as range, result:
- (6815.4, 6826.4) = 1.695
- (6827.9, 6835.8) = 1.564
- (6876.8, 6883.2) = 1.689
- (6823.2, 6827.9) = 1.831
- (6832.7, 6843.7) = 1.697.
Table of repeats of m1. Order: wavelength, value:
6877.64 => 1.808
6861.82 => 1.523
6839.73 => 2.054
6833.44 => 1.875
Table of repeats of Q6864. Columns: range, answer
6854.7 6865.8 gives 1.523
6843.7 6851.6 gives 1.662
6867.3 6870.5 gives 1.699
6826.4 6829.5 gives 2.018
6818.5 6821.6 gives 1.709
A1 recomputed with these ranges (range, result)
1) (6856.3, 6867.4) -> 1.808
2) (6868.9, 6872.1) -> 1.997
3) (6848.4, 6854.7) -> 2.338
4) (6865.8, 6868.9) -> 1.913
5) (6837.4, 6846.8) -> 2.107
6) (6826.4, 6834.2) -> 2.159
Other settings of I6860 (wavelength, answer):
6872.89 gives 1.939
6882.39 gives 1.922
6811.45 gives 2.02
